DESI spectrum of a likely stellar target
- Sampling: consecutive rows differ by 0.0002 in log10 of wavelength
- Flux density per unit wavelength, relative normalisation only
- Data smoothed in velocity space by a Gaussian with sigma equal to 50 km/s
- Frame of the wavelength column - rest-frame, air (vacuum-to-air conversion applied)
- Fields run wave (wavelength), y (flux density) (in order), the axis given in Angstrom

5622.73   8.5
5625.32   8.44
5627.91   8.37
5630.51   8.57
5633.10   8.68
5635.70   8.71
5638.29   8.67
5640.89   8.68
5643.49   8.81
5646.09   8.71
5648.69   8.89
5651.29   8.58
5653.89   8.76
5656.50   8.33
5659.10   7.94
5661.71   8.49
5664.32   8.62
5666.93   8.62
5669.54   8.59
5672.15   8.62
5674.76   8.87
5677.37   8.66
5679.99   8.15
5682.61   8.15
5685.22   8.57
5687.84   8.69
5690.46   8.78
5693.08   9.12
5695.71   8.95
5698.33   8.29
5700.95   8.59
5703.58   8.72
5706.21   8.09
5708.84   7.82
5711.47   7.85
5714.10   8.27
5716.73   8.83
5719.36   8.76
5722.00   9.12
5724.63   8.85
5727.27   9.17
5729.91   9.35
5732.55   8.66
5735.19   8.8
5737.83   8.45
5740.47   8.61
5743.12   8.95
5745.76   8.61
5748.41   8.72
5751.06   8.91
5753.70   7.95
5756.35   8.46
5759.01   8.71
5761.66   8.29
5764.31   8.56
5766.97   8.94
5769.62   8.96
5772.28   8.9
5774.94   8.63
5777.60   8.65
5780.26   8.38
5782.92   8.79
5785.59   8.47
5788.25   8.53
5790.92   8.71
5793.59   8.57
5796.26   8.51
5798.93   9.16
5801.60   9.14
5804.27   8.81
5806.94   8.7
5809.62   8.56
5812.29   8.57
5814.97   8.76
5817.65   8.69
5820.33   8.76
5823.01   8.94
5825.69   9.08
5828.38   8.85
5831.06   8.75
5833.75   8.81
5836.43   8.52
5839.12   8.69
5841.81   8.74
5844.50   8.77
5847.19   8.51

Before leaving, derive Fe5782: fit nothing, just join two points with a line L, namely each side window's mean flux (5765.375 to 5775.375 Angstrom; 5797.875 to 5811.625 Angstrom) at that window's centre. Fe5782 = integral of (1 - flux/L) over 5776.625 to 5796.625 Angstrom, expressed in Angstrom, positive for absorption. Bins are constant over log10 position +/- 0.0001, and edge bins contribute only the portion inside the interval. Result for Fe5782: 0.6 Angstrom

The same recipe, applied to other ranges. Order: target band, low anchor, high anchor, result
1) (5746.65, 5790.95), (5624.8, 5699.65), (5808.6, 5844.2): 0.4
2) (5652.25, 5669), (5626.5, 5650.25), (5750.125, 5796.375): 0.4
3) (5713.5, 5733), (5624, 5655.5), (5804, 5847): -0.5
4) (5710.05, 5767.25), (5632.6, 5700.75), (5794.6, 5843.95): 0.2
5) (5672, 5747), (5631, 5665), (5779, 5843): 0.2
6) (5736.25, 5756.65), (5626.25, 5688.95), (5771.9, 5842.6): 0.2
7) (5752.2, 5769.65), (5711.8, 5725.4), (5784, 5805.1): 0.4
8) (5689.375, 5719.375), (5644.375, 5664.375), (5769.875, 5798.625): 0.3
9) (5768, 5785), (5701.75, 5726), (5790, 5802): 0.0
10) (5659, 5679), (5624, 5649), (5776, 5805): 0.2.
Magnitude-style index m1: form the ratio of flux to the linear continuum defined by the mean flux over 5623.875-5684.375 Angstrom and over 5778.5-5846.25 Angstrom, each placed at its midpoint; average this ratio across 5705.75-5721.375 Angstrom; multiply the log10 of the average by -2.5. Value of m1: 0.039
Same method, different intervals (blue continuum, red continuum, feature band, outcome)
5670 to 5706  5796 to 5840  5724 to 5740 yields -0.02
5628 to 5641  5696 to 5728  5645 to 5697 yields 0.00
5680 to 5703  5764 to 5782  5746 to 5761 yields 0.02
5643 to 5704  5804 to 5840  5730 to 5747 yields -0.01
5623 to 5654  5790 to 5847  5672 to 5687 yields 0.02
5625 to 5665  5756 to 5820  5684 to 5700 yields -0.01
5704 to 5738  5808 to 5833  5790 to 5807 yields -0.01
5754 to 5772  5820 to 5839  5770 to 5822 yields 0.00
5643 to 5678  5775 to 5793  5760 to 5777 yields -0.02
